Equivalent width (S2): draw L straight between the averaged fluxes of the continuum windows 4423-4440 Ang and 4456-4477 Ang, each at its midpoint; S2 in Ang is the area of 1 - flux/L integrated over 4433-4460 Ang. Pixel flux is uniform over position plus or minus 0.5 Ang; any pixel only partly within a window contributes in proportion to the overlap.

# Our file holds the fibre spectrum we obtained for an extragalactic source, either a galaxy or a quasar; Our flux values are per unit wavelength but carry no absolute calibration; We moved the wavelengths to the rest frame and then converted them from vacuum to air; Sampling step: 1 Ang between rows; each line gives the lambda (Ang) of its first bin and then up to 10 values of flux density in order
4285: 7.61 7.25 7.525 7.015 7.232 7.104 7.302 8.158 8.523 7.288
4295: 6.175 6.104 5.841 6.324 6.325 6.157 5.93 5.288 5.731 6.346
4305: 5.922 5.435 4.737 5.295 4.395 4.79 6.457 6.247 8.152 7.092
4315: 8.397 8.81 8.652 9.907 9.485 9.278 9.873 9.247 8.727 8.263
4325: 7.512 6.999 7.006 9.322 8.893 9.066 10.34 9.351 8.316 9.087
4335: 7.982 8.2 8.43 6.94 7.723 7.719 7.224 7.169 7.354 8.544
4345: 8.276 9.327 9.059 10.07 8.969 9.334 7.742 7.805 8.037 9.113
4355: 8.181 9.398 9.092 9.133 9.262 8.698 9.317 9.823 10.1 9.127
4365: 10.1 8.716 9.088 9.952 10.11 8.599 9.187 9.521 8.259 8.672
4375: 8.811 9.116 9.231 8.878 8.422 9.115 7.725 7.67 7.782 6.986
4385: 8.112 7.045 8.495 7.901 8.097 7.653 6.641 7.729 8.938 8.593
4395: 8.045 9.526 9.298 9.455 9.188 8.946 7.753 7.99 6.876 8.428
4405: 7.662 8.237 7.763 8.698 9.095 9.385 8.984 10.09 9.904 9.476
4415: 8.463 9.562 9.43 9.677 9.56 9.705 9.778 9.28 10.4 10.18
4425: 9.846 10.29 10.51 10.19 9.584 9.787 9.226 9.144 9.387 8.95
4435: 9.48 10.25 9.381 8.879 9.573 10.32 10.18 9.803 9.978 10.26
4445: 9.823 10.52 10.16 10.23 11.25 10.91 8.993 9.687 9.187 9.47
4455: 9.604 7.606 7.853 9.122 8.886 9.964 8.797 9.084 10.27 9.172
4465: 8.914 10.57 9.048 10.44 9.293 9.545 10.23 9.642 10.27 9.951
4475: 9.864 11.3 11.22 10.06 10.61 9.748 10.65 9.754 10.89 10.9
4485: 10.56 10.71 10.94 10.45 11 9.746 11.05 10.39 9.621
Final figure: 0.1 Ang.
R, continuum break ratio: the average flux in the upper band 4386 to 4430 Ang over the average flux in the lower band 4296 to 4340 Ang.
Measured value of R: 1.2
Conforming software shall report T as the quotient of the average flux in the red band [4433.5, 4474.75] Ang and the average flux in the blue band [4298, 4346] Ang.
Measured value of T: 1.27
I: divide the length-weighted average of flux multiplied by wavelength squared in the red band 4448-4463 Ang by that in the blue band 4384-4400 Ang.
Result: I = 1.16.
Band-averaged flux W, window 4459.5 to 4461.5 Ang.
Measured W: 9.38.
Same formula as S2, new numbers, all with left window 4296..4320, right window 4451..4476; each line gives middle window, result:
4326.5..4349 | -3.9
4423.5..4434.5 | -1.1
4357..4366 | -2.1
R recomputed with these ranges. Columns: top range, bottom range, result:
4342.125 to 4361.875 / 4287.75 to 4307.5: 1.36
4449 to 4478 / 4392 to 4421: 1.09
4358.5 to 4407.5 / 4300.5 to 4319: 1.30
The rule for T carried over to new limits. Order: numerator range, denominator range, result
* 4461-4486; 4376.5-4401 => 1.21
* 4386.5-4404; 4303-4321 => 1.18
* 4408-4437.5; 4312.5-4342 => 1.14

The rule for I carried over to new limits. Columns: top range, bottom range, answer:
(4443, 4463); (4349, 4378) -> 1.10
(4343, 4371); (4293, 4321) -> 1.37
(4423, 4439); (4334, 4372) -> 1.15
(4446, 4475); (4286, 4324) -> 1.45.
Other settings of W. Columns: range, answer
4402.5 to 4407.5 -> 7.79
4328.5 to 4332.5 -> 9.41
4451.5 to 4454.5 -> 9.45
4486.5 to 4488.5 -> 10.7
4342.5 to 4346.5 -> 8.38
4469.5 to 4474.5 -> 9.93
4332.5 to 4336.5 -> 8.4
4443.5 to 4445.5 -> 10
